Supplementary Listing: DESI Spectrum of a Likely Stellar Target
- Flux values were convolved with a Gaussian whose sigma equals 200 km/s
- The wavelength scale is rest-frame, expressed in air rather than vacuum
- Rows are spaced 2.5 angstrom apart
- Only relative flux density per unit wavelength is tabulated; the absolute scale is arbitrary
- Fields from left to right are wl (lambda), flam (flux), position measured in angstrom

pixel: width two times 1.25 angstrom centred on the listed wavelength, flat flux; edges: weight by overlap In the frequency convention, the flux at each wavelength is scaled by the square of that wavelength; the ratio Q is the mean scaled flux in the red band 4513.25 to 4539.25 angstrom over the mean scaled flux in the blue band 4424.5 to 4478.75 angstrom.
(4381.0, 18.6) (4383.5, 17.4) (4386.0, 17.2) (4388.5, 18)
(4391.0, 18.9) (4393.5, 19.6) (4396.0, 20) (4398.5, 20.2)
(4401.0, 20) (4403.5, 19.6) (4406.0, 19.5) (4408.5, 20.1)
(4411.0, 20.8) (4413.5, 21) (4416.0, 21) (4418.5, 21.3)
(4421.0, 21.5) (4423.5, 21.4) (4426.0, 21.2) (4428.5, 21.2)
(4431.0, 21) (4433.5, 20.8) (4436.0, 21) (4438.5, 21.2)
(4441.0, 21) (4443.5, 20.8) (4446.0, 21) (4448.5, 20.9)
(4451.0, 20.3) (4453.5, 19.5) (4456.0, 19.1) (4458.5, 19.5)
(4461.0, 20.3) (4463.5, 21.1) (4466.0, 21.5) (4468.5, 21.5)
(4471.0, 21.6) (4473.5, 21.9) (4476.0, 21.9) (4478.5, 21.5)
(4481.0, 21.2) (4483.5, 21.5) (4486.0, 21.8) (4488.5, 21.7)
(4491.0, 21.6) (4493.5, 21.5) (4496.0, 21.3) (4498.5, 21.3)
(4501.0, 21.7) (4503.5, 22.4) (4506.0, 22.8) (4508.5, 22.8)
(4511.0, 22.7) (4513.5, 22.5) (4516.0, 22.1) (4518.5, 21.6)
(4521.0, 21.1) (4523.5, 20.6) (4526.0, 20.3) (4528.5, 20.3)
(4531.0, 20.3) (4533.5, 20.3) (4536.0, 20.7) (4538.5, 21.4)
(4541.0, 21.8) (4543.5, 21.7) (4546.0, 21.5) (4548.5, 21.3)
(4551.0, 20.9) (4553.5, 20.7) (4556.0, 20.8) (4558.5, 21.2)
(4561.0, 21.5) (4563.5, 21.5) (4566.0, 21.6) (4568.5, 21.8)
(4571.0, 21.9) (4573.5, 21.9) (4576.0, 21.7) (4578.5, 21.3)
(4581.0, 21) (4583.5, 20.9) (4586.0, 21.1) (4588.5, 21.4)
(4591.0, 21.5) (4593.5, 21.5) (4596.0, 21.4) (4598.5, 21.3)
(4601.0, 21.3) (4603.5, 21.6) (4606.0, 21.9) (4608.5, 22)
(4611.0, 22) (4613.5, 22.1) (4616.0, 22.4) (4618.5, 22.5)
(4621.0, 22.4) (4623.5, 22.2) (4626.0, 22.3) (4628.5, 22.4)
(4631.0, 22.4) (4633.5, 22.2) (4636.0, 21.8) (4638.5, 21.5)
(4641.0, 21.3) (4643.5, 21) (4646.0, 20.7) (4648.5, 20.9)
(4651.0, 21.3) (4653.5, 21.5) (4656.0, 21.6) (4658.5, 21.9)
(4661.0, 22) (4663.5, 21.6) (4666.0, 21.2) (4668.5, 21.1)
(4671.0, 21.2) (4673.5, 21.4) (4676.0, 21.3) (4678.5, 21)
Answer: 1.04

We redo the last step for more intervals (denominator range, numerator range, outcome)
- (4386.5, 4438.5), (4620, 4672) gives 1.18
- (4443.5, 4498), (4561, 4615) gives 1.08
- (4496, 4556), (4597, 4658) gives 1.06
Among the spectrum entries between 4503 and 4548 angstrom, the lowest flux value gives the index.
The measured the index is 20.3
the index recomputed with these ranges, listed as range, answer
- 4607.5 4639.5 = 21.5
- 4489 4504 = 21.3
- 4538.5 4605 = 20.7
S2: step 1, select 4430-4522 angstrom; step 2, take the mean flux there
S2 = 21.3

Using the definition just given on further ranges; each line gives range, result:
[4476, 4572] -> 21.5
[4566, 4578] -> 21.8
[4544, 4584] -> 21.4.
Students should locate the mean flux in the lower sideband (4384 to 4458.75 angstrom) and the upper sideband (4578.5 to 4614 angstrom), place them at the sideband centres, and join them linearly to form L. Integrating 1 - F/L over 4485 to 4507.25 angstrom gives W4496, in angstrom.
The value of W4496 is -1.1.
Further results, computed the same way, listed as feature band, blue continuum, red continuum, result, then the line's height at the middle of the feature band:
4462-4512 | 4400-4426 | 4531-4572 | -1.85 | 21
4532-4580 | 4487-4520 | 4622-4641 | 1.50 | 22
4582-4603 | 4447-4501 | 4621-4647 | 0.31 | 21.6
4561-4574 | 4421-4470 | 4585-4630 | -0.07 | 21.6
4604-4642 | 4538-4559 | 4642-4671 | -1.39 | 21.3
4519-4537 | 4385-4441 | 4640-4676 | 0.21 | 20.8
